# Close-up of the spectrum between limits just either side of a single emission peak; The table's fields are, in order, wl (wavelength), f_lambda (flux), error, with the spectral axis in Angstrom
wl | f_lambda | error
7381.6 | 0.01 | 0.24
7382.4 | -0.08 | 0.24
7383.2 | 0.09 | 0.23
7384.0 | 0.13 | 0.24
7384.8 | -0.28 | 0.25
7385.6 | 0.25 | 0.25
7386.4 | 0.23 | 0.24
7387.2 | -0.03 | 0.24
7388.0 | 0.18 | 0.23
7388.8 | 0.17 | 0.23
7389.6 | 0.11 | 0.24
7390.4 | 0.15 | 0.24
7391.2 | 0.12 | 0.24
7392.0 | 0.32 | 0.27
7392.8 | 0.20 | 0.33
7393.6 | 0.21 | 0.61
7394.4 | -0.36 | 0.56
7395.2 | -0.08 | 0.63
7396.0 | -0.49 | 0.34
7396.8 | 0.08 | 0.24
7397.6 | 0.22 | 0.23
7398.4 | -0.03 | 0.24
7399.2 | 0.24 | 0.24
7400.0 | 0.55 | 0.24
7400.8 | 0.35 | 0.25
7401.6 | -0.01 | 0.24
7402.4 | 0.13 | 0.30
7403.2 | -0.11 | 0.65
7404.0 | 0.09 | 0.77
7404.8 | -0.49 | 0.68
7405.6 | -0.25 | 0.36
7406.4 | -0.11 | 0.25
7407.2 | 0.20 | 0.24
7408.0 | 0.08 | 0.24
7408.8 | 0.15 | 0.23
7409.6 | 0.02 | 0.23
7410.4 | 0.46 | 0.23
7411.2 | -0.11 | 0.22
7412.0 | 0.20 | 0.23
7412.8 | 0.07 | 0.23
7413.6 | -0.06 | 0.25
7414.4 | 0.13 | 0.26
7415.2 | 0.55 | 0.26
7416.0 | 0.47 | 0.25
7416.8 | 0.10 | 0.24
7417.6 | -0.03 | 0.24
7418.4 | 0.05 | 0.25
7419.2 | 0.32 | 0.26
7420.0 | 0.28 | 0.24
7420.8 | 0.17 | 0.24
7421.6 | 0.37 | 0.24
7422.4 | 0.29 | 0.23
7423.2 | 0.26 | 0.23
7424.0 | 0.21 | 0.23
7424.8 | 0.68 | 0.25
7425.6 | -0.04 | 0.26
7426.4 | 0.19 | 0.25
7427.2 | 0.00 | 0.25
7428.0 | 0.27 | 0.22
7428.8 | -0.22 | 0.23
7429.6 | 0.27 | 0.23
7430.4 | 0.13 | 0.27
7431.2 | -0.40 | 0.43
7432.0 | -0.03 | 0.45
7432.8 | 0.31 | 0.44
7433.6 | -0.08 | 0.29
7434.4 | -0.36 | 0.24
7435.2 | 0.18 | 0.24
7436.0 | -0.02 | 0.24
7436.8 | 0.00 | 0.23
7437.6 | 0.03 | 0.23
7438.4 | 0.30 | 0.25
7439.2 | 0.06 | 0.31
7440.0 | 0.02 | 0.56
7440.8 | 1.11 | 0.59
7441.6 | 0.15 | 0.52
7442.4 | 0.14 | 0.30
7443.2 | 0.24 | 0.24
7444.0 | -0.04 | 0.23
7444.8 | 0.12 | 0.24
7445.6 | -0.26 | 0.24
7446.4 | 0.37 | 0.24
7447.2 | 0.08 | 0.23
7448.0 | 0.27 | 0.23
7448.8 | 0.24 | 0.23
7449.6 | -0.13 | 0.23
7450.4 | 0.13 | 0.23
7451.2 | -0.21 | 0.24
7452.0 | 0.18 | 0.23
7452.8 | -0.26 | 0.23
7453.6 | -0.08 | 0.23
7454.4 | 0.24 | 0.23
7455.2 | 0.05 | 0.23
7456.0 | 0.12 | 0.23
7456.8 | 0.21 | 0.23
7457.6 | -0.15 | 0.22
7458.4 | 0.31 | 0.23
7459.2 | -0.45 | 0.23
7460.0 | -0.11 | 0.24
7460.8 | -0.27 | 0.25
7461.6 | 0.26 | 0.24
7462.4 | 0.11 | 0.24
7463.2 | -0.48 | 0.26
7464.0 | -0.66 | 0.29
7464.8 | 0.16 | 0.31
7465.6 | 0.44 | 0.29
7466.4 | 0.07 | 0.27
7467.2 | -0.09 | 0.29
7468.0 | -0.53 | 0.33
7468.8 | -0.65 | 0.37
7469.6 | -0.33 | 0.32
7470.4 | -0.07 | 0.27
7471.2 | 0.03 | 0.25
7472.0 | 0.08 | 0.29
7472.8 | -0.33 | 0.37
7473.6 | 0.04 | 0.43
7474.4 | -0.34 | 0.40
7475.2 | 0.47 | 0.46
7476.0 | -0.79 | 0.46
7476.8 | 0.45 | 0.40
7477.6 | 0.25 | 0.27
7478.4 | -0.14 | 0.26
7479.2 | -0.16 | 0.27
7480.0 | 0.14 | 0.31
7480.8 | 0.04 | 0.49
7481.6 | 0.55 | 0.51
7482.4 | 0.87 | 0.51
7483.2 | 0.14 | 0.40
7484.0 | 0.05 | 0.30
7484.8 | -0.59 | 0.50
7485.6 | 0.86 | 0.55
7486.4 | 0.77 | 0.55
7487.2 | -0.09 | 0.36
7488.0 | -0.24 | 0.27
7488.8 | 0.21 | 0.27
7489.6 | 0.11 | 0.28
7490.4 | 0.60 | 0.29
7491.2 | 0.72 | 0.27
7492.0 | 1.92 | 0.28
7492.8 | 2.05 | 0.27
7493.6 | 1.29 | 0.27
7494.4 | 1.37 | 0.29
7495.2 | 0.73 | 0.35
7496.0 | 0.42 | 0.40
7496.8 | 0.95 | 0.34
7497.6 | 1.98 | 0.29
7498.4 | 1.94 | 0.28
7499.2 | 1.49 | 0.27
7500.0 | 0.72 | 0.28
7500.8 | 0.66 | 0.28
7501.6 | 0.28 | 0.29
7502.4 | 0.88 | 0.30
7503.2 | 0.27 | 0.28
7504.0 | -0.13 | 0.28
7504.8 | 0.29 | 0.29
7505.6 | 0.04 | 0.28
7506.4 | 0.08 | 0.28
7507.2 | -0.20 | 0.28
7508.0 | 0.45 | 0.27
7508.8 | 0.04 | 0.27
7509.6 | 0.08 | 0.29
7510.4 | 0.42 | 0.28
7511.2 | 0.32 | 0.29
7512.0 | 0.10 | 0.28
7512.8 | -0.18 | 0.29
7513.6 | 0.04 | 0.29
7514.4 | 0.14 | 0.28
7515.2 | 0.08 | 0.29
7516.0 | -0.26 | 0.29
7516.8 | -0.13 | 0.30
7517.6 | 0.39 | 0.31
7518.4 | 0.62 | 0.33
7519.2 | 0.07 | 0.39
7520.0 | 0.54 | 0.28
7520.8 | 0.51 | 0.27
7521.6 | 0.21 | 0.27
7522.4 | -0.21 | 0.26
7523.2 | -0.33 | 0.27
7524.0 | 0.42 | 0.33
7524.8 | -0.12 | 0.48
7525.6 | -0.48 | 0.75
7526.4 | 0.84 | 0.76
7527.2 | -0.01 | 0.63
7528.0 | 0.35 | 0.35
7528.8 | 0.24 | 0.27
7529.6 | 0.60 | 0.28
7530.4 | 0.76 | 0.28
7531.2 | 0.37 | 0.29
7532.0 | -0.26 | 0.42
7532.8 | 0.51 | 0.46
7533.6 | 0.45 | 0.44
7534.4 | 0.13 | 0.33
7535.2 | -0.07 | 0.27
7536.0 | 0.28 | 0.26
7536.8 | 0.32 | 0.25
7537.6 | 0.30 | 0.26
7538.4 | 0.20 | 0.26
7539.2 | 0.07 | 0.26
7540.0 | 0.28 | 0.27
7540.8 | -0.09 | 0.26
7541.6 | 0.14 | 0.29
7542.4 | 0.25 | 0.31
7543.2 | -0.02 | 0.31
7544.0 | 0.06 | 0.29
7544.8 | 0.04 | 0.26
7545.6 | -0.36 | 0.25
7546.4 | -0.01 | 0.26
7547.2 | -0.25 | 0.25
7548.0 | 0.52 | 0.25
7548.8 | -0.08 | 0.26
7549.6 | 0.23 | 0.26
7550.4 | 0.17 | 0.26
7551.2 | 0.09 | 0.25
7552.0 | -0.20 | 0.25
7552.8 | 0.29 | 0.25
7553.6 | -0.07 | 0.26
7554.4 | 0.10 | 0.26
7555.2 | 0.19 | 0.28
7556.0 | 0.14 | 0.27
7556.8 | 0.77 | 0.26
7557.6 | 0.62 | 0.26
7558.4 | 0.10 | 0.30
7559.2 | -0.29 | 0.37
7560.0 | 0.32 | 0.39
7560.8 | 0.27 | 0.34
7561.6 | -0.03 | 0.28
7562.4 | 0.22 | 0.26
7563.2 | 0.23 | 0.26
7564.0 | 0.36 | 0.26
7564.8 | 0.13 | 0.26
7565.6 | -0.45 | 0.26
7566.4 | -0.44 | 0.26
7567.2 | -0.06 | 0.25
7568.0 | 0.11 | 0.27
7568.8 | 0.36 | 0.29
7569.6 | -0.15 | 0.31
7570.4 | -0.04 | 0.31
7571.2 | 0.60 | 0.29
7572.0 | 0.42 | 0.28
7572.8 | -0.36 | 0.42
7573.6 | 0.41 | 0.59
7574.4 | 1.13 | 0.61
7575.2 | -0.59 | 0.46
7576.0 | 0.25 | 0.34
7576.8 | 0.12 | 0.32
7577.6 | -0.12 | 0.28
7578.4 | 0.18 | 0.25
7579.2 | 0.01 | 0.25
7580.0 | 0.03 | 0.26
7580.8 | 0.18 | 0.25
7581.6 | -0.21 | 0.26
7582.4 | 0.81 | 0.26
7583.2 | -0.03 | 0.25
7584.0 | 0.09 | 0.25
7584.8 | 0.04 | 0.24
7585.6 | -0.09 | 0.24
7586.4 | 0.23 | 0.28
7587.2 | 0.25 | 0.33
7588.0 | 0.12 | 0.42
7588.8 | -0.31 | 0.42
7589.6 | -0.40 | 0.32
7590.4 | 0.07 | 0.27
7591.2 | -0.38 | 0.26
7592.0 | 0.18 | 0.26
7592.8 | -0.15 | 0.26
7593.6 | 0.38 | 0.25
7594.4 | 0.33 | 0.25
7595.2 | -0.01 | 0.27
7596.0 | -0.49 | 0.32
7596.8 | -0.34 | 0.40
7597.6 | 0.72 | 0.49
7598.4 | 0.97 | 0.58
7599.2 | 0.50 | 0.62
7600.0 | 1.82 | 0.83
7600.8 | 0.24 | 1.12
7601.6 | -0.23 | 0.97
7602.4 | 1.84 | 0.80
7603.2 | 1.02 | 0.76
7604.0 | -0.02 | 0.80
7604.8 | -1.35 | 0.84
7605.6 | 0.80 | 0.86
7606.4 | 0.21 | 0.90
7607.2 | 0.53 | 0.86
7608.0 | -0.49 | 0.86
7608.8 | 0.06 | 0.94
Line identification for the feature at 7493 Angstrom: [O II]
